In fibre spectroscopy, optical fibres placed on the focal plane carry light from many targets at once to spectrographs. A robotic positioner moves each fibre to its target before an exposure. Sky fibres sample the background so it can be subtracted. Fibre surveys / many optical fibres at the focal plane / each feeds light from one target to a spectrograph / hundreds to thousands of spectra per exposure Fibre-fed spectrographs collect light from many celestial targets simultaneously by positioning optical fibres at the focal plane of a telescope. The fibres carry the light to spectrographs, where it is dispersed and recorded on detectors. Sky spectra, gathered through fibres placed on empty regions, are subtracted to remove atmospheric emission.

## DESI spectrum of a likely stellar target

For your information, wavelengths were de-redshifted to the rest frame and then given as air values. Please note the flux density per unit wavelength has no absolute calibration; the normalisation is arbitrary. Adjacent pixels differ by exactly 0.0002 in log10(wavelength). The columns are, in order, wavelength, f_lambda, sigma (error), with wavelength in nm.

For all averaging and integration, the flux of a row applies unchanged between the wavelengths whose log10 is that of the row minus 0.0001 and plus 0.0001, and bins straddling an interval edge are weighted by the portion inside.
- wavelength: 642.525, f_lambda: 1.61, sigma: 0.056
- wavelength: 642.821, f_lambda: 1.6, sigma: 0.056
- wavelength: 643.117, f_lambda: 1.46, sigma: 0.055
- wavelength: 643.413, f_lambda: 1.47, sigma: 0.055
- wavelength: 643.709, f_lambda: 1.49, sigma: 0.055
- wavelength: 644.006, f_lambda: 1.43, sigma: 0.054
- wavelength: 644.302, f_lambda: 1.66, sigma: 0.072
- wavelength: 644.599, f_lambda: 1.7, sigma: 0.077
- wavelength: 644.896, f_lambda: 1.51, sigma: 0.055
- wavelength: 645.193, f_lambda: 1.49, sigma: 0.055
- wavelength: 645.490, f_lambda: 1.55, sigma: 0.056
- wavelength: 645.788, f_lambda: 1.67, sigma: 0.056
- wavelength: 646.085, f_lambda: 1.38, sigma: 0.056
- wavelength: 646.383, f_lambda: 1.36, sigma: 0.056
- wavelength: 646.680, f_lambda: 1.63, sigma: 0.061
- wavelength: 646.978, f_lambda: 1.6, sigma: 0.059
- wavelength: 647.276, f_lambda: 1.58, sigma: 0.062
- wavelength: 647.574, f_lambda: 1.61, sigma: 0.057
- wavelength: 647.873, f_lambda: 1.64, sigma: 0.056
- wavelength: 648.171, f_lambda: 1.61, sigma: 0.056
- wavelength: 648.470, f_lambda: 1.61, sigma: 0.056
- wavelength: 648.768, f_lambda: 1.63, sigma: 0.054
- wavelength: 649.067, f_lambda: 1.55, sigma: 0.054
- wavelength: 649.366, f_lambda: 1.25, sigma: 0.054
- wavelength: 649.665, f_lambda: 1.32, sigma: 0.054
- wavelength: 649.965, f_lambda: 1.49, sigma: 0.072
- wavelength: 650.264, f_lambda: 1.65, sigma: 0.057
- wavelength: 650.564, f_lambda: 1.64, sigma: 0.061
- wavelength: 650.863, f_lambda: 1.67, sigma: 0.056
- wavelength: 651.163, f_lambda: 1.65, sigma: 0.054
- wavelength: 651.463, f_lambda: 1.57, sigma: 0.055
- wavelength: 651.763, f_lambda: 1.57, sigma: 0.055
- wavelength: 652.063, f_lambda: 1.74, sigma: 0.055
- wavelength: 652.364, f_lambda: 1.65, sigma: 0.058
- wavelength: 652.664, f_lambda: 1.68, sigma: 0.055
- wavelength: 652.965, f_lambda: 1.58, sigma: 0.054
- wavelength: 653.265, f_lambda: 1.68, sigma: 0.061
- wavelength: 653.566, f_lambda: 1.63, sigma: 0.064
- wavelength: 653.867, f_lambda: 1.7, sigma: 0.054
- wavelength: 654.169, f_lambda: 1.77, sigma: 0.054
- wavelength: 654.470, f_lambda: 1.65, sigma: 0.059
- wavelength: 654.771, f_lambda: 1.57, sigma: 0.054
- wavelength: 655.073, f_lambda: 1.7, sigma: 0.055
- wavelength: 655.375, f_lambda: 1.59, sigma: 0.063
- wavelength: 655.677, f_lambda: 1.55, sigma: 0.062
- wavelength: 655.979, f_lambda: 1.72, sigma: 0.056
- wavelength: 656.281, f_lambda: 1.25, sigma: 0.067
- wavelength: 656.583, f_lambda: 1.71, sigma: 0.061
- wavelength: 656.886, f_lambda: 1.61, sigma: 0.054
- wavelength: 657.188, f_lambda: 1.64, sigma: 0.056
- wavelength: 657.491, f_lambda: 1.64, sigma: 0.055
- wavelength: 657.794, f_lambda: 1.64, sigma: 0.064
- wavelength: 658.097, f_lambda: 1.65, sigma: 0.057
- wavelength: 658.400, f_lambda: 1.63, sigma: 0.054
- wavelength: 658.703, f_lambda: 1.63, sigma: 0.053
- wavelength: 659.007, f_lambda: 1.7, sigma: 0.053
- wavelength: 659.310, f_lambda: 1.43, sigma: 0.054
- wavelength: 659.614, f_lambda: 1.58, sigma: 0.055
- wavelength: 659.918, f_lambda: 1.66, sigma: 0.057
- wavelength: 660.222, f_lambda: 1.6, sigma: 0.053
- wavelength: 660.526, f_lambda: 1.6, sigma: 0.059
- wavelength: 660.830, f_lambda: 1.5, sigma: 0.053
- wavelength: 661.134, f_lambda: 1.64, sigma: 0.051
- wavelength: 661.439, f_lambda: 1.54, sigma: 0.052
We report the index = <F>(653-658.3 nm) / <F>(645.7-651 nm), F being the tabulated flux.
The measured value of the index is 1.1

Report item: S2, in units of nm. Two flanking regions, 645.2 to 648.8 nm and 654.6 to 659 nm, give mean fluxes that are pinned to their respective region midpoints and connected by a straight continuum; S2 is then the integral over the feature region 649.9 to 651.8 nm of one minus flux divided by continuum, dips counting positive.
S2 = -0.03 nm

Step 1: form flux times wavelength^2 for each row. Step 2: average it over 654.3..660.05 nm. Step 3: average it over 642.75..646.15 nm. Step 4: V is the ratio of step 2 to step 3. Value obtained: 1.09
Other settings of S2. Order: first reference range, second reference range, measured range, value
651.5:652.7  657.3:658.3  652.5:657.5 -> 0.056 nm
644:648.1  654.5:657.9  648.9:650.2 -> 0.128 nm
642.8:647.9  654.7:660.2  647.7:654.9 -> -0.140 nm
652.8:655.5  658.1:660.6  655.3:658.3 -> 0.052 nm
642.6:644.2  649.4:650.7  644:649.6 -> -0.188 nm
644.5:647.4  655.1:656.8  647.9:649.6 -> 0.028 nm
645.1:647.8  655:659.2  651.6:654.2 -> -0.121 nm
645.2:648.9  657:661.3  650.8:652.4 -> -0.056 nm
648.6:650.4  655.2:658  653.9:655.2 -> -0.093 nm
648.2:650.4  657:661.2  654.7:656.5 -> 0.004 nm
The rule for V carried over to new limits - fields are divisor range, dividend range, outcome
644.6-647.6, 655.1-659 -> 1.08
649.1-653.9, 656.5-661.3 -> 1.04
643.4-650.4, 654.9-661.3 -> 1.08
